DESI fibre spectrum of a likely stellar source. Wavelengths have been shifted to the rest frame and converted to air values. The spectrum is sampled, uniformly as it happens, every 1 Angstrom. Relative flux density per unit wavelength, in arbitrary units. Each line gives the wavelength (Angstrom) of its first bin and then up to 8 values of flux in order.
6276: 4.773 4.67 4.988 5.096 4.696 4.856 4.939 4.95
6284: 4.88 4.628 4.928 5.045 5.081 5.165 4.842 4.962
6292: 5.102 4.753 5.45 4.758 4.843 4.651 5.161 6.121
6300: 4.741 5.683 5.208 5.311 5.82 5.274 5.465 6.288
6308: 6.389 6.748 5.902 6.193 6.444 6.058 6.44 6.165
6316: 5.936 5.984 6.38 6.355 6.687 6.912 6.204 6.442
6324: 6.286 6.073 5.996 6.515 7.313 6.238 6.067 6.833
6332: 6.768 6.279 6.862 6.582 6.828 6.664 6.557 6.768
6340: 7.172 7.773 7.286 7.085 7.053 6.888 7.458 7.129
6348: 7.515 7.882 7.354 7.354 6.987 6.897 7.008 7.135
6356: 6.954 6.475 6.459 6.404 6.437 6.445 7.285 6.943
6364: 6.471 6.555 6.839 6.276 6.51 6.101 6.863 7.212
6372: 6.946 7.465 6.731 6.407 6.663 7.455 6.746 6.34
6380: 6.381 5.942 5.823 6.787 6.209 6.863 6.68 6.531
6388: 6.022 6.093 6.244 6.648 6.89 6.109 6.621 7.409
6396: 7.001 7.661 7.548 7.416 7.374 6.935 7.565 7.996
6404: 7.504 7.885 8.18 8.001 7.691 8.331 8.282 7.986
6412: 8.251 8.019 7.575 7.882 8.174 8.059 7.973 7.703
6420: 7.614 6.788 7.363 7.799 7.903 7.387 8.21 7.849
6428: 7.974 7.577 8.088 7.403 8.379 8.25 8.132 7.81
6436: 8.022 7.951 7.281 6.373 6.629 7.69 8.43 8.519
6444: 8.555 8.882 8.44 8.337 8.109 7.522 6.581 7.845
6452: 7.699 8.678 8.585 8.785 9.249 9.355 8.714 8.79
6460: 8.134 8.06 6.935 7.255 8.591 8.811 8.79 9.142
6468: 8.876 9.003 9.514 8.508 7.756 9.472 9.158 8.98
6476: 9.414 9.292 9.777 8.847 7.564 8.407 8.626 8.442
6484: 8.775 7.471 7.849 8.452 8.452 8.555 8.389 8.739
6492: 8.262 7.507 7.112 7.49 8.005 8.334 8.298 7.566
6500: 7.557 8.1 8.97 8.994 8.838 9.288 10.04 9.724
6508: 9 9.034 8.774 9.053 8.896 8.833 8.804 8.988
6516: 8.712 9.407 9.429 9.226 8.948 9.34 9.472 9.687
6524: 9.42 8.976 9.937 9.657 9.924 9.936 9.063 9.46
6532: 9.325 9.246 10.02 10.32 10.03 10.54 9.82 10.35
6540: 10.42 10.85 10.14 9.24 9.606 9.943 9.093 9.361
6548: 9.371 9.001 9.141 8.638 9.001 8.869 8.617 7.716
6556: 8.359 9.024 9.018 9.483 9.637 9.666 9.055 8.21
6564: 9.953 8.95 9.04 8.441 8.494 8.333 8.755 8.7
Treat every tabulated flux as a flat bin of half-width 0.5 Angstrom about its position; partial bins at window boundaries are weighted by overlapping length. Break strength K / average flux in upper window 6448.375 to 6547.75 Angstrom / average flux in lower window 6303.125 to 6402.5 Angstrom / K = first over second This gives 1.33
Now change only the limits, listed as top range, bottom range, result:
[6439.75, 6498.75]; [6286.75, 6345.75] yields 1.38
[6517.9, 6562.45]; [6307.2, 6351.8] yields 1.42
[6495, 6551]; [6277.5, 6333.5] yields 1.63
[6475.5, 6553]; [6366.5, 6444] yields 1.23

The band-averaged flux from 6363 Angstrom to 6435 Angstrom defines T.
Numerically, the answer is 7.25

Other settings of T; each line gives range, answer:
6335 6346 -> 7.01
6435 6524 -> 8.51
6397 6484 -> 8.13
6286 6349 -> 6.15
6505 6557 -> 9.38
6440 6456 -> 8.16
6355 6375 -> 6.71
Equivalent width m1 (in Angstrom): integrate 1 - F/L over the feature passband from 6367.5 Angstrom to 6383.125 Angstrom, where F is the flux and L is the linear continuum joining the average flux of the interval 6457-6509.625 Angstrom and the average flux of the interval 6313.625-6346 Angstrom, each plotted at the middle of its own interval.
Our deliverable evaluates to 1.2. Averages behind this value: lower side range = 6.62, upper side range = 8.54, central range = 6.64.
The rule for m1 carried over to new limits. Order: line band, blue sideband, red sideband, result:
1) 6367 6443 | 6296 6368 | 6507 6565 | 2.04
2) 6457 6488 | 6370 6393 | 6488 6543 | -1.06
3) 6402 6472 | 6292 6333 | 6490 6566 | -2.46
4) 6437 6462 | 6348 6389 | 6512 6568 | -0.45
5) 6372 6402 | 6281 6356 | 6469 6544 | 1.91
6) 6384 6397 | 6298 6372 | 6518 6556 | 1.30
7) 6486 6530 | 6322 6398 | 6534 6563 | 0.14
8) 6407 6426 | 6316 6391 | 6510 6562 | -0.53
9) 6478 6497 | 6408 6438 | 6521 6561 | 1.17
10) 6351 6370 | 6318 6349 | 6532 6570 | 1.02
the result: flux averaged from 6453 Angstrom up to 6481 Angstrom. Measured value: 8.71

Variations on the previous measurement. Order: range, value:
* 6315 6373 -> 6.75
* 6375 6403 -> 6.76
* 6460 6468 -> 8.26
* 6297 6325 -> 6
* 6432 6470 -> 8.2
